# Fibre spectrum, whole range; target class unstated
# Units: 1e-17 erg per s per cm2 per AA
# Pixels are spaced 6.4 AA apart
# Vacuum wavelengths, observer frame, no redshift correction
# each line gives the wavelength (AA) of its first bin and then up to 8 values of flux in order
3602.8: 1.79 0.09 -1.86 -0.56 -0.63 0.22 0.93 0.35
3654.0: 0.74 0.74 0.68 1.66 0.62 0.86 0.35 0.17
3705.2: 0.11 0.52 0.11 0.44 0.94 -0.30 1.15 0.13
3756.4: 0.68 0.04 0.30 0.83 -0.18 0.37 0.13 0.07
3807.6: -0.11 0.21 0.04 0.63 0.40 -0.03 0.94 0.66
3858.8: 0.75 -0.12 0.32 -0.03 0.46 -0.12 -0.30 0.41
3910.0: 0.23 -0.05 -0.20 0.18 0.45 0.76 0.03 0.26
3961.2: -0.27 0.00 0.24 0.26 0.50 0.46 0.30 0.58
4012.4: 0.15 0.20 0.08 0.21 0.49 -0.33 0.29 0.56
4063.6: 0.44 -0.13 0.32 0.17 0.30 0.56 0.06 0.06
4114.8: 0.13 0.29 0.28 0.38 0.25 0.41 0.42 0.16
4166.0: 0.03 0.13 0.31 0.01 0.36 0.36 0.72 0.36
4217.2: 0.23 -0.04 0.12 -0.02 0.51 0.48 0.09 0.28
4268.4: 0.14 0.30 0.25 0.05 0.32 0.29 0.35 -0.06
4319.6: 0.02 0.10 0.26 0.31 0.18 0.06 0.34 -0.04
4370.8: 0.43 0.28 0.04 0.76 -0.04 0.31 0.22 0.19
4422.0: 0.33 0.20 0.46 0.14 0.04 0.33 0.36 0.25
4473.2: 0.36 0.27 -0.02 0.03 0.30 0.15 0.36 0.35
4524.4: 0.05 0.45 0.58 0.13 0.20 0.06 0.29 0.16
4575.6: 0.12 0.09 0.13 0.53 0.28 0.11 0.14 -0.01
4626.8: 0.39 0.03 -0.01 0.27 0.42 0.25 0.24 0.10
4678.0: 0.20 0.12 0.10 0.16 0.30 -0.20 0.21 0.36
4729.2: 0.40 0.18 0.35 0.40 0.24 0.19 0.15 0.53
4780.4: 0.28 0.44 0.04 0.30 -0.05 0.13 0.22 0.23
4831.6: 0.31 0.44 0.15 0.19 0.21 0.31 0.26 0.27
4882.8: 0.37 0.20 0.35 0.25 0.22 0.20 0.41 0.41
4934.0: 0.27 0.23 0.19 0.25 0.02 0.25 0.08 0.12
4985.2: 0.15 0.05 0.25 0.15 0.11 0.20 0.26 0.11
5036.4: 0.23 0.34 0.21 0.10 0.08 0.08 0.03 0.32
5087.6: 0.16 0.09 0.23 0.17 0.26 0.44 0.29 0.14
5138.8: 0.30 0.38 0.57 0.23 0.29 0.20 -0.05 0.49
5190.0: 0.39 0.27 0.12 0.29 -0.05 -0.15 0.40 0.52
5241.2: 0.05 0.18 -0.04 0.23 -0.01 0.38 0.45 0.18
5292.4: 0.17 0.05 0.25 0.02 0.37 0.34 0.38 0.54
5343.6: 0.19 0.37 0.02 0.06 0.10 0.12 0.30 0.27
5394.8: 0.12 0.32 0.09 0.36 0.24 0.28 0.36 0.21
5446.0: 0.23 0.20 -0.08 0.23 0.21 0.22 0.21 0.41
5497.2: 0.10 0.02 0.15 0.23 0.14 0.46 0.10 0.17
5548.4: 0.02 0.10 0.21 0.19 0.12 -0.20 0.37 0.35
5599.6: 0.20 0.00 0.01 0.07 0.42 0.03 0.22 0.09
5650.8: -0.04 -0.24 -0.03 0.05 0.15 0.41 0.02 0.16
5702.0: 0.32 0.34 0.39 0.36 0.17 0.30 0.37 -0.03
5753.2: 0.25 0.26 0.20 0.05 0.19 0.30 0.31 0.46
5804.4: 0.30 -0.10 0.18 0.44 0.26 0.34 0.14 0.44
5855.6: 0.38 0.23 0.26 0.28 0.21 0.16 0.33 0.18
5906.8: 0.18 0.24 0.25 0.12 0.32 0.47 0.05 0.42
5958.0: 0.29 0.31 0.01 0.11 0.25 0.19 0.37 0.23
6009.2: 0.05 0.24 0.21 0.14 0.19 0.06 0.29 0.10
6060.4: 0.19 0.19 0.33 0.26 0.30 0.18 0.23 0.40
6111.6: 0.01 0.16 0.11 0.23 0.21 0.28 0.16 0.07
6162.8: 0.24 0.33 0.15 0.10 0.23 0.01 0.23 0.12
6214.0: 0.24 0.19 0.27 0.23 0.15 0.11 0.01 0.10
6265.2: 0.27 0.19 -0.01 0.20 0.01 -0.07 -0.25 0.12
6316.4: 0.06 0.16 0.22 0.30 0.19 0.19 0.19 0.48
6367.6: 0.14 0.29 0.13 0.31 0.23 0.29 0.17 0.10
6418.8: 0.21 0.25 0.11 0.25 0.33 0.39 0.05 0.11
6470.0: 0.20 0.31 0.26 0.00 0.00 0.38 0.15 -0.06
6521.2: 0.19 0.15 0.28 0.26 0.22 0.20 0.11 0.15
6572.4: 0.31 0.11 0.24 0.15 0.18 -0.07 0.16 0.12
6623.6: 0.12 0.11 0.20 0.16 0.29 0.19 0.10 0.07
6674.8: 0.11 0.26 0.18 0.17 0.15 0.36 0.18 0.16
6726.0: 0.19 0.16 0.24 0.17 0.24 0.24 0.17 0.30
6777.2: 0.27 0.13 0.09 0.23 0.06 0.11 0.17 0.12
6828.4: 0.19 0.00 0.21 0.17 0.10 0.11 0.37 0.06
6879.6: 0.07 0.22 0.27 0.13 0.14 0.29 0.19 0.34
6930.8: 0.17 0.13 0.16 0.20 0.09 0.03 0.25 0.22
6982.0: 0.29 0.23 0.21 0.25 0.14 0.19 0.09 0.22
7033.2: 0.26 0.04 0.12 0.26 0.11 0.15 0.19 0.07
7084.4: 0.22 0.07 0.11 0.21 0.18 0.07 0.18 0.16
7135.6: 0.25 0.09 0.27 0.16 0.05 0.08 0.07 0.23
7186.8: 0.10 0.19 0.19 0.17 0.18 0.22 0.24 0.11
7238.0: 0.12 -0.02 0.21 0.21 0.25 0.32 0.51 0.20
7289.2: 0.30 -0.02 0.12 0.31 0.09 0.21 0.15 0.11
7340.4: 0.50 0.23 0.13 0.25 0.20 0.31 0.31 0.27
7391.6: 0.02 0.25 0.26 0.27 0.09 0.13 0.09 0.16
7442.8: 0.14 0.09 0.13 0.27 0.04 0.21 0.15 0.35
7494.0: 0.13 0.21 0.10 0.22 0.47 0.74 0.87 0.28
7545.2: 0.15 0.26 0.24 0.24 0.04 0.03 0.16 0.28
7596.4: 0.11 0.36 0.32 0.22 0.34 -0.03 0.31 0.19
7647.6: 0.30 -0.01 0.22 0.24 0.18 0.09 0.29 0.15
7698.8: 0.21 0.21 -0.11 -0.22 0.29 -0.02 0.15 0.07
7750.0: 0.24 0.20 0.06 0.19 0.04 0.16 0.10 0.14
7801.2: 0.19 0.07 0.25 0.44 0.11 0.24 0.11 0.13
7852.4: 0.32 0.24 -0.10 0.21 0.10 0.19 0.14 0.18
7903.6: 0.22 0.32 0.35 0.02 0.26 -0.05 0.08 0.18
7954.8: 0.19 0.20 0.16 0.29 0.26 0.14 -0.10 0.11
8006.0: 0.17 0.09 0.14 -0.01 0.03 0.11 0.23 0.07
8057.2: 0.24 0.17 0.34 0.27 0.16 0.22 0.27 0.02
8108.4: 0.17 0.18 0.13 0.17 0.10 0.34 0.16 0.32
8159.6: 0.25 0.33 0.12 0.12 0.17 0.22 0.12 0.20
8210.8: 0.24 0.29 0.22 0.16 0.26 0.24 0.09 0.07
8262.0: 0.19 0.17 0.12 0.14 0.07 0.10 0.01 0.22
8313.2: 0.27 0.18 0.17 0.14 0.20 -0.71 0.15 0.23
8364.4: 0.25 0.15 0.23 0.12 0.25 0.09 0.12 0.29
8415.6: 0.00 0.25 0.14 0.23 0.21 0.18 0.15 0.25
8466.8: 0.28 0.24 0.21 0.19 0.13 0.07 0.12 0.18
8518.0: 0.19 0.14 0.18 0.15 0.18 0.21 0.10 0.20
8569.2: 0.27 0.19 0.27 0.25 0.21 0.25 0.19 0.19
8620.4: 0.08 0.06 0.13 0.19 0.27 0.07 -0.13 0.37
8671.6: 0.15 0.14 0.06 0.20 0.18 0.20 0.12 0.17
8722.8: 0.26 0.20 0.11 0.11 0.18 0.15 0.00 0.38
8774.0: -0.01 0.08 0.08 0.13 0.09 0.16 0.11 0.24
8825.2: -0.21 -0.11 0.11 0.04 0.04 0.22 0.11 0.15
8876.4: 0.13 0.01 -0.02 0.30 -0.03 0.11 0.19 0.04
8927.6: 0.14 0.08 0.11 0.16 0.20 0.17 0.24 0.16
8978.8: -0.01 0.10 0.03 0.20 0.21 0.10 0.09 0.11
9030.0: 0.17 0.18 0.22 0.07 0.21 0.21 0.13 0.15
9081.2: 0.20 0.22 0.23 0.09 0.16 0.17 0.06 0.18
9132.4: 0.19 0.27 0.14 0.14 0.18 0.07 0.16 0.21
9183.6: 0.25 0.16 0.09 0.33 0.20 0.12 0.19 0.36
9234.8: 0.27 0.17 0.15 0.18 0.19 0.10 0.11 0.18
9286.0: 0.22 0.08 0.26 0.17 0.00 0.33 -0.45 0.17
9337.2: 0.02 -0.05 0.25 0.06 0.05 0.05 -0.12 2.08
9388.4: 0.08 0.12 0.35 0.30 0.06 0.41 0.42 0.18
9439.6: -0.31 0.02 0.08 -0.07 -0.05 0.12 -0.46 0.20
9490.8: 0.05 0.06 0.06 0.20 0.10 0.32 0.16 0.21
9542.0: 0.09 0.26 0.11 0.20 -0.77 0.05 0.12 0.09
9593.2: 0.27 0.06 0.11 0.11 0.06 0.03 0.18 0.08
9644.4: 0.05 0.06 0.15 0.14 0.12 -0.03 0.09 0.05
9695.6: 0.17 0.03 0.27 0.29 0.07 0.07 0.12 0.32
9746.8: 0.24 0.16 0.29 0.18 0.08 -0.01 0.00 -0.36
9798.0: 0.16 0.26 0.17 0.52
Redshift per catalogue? 1.019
